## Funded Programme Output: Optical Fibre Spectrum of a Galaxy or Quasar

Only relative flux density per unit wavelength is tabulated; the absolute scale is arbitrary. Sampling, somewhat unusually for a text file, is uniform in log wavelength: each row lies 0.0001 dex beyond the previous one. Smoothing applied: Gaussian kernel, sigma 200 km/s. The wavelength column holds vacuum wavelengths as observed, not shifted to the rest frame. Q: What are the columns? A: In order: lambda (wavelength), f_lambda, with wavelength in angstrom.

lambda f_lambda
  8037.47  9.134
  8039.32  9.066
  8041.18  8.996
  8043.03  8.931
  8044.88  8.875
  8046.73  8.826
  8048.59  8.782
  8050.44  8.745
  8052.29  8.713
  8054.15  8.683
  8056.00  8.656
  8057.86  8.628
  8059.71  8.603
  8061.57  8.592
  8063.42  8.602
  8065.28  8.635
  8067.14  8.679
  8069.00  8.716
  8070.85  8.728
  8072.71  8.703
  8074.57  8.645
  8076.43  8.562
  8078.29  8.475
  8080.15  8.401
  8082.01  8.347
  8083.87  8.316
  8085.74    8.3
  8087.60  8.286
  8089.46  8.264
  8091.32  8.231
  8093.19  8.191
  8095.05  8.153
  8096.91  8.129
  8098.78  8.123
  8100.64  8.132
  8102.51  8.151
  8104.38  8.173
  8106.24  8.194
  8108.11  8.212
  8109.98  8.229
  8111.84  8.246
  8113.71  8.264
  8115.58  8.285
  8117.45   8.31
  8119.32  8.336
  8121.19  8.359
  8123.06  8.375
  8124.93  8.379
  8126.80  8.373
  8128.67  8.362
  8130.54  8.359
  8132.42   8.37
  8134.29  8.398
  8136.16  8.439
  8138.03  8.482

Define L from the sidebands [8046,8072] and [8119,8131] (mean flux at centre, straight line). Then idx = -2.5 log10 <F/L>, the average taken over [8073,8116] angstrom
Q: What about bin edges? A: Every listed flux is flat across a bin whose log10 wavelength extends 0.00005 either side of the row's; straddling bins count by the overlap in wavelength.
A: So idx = 0.03 mag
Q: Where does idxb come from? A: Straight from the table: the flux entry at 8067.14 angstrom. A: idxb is 8.679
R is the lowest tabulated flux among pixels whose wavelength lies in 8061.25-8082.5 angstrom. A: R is 8.347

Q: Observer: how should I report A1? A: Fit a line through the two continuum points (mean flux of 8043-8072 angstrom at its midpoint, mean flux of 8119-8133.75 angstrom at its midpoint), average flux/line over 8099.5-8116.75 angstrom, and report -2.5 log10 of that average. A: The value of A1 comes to 0.03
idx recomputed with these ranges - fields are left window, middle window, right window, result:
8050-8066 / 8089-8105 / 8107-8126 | 0.03 mag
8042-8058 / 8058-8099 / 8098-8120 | 0.01 mag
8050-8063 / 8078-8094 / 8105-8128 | 0.02 mag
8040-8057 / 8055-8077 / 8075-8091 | -0.01 mag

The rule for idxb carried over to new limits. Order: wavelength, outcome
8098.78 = 8.123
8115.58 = 8.285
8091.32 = 8.231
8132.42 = 8.37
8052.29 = 8.713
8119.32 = 8.336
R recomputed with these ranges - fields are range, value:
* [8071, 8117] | 8.123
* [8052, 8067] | 8.592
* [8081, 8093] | 8.231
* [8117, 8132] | 8.31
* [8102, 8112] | 8.151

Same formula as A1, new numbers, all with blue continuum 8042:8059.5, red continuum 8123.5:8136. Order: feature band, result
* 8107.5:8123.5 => 0.02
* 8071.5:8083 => 0.01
